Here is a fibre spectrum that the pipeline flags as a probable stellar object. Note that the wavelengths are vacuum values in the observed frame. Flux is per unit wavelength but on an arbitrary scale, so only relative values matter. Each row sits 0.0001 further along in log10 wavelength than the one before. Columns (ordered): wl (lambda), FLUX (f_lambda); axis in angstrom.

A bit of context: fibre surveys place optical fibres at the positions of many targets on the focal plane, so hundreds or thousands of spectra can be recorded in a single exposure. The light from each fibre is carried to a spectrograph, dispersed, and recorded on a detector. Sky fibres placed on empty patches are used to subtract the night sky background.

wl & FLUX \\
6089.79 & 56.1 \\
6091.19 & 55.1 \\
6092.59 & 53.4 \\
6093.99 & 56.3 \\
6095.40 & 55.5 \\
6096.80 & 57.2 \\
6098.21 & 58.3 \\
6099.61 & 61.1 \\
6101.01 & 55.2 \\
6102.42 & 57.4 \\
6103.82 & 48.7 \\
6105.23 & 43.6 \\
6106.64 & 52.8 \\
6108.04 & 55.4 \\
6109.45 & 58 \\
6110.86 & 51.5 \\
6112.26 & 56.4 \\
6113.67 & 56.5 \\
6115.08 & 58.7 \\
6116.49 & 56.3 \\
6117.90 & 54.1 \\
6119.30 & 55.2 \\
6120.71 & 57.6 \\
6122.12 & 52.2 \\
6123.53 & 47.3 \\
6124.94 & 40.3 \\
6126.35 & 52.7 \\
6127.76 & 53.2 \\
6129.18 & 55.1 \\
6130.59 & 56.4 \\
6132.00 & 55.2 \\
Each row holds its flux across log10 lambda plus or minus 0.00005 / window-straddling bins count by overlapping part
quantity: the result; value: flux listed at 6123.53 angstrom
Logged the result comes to 47.3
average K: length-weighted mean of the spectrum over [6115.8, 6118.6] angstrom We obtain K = 55.3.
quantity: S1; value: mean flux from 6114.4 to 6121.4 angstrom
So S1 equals 56.4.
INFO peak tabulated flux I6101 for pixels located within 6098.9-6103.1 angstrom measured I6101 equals 61.1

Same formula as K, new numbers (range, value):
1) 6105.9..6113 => 54.8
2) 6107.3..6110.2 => 56.6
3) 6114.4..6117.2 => 57.4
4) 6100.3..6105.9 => 51.3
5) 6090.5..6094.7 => 54.9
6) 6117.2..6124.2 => 53.4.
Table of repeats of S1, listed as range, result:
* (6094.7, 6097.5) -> 56.4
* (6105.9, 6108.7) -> 54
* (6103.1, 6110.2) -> 51.7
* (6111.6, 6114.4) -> 56.4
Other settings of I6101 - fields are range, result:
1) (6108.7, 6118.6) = 58.7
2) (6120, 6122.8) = 57.6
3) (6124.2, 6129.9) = 55.1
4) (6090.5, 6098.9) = 58.3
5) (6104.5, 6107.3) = 52.8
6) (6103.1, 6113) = 58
